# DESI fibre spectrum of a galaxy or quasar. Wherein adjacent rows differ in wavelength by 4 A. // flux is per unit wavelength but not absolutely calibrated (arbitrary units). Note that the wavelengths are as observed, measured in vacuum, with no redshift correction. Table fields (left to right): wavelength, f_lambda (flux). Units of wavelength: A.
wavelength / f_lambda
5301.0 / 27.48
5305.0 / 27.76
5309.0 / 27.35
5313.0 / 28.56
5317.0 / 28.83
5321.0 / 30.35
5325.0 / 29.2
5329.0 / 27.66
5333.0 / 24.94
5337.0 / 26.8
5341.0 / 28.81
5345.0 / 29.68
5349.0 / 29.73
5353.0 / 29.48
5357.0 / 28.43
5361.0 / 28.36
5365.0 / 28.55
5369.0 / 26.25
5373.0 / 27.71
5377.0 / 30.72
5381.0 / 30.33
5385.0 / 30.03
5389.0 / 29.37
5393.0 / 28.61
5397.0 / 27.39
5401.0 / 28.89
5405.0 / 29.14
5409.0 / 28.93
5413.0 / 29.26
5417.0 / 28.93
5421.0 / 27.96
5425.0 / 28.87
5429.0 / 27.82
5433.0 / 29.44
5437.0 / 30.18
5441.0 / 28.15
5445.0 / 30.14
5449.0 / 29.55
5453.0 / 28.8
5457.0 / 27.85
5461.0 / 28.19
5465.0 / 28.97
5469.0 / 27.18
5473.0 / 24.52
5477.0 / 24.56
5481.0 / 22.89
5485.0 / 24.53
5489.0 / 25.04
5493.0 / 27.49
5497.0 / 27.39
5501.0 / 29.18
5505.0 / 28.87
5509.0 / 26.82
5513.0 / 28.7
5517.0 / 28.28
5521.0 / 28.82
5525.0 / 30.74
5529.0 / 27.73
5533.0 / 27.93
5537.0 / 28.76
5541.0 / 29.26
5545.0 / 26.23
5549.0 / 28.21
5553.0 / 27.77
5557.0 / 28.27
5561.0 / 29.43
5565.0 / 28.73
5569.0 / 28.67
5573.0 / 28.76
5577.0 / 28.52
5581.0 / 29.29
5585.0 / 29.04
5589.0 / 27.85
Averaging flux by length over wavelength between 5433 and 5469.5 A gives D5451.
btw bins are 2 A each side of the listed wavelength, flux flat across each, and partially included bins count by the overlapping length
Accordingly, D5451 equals 28.9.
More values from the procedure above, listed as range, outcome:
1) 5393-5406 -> 28.4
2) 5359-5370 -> 27.9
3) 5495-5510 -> 28.1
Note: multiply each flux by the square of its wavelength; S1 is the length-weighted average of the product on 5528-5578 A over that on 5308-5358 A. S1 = 1.08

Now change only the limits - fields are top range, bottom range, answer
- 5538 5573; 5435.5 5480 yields 1.05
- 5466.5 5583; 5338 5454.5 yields 1.00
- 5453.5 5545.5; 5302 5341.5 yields 1.05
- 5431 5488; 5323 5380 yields 1.01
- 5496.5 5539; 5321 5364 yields 1.07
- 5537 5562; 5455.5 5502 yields 1.10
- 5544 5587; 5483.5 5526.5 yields 1.05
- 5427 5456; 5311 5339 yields 1.08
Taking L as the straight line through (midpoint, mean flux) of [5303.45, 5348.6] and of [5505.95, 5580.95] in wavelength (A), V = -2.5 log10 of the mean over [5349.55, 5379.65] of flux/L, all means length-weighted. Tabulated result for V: -0.01 mag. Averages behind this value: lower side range 28.2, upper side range 28.5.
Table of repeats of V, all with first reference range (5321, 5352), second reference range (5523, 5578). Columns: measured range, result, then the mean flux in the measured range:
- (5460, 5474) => 0.04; 27.3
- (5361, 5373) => 0.03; 27.6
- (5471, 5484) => 0.18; 24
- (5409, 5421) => -0.02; 28.9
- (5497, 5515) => 0.01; 28.3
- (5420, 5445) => -0.02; 28.9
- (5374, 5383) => -0.07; 30.2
